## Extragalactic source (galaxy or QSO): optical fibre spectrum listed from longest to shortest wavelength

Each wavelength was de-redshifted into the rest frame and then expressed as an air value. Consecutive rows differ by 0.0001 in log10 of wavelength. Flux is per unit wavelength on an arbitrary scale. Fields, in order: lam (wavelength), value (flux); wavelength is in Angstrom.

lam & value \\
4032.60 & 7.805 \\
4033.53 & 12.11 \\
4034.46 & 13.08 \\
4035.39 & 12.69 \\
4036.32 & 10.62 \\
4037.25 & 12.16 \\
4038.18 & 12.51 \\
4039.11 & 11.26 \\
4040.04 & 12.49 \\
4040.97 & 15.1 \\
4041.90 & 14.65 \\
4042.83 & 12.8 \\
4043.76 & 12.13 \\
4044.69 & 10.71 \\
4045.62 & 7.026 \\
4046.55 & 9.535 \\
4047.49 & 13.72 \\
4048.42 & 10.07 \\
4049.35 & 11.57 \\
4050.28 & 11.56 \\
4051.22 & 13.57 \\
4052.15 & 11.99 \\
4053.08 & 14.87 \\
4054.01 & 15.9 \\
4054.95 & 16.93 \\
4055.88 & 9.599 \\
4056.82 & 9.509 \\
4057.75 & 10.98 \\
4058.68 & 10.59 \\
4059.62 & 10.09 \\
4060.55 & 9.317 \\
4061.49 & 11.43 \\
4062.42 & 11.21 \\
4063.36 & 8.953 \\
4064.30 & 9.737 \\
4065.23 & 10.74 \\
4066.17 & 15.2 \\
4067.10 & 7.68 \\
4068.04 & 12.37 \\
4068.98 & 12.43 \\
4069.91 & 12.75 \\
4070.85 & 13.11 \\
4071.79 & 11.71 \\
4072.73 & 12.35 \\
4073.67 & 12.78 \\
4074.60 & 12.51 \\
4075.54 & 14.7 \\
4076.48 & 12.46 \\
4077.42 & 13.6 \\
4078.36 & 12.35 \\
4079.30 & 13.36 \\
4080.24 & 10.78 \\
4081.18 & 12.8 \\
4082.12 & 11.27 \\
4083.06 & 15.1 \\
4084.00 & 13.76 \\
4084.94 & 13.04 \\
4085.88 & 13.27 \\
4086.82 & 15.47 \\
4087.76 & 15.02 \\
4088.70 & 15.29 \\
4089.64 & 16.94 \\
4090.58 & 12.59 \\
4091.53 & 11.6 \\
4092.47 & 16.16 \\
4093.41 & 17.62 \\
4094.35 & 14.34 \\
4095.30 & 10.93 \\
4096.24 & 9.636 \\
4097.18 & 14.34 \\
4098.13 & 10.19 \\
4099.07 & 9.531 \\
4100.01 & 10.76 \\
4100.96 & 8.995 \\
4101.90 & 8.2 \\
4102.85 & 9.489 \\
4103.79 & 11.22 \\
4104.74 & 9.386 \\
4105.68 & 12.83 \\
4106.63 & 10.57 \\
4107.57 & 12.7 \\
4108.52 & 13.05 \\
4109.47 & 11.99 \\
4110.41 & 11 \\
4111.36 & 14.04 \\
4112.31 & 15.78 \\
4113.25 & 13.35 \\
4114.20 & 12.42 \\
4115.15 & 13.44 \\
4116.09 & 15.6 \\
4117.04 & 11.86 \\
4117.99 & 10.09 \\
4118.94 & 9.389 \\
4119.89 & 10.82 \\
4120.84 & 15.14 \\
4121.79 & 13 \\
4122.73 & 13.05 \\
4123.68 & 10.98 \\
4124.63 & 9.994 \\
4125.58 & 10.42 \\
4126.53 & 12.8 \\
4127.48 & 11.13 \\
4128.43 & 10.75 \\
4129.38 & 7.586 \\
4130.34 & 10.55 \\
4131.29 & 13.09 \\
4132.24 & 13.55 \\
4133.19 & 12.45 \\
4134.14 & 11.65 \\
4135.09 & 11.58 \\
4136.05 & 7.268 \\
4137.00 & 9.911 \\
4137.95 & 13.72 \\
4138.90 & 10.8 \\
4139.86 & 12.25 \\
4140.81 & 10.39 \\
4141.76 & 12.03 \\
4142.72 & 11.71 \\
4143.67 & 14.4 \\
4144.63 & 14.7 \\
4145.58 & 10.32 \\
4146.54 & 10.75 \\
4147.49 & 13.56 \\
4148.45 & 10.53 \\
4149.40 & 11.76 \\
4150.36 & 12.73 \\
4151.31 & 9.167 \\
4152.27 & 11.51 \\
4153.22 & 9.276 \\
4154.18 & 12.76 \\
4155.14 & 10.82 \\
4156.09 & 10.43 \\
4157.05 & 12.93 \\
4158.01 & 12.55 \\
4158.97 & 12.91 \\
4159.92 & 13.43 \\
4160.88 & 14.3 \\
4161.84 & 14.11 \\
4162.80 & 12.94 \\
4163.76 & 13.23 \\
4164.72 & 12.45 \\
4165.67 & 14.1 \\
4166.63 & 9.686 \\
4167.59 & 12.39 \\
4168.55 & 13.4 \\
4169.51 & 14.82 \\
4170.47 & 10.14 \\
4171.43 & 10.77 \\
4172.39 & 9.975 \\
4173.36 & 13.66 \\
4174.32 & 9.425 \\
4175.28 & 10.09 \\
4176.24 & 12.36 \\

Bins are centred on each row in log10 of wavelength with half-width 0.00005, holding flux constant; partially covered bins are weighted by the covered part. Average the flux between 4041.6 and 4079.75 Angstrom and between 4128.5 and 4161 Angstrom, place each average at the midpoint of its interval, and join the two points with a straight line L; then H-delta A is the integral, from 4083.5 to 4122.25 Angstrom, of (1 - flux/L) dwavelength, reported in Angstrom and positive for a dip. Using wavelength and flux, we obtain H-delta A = -2.6 Angstrom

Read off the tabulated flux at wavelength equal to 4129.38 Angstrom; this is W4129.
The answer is 7.586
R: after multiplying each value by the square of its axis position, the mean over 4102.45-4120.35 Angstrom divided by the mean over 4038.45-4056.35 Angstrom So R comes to 1.00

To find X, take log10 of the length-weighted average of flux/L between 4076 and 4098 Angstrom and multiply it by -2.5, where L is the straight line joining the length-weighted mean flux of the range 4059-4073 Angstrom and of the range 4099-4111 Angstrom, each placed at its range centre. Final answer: -0.22 mag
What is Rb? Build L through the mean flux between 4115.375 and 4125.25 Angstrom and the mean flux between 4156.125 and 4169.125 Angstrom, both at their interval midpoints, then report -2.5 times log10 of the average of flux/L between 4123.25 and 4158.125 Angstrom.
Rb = 0.09 mag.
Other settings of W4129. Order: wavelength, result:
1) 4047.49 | 13.72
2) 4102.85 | 9.489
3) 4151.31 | 9.167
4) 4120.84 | 15.14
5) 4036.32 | 10.62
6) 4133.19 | 12.45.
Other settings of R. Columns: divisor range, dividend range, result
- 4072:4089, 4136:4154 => 0.90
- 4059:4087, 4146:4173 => 1.03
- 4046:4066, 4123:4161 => 1.04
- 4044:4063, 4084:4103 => 1.13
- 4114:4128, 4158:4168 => 1.10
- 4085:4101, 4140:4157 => 0.90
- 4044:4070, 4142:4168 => 1.12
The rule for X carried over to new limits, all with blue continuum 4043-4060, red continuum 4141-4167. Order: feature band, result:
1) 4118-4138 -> 0.07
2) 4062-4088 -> -0.06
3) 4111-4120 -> -0.06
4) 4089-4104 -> -0.02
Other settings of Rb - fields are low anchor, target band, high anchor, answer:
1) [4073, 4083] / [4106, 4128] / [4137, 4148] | 0.01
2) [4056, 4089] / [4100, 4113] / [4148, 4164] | 0.06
